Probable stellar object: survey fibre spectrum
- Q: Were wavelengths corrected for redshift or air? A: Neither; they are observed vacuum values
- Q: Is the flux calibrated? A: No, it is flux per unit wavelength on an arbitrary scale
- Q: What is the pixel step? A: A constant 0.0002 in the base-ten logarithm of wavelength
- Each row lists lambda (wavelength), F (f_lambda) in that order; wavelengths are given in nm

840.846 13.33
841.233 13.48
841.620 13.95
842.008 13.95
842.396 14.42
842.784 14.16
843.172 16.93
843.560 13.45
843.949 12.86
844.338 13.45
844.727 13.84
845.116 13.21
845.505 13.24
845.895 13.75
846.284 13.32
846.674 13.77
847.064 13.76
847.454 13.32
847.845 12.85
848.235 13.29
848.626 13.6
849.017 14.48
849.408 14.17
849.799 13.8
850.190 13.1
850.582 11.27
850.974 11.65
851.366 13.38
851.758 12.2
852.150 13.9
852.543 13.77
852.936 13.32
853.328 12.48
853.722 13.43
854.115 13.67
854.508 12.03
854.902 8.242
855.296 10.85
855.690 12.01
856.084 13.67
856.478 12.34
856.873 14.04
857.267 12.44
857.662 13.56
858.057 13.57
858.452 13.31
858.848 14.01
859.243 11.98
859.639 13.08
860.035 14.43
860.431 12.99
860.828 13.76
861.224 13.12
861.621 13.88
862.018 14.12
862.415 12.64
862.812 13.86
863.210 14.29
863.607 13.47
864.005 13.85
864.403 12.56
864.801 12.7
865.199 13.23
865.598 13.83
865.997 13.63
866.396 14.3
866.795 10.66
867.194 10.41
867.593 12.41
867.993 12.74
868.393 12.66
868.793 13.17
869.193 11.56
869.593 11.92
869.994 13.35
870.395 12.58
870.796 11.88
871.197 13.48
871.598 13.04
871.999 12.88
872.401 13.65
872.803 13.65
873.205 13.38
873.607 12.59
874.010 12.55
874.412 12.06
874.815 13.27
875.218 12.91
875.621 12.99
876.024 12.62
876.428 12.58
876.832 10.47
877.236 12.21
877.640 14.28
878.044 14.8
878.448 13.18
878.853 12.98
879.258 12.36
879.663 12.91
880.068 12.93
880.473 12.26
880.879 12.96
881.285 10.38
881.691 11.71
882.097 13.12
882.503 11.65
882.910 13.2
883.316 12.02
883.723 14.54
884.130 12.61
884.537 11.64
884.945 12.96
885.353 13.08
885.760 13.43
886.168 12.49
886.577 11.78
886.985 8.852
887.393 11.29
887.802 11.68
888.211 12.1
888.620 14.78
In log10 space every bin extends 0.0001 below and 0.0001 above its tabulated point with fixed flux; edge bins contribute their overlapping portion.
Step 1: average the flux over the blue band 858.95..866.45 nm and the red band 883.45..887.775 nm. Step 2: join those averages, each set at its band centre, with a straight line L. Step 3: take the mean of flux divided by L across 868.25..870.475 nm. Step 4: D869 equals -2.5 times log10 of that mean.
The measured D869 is 0.05 mag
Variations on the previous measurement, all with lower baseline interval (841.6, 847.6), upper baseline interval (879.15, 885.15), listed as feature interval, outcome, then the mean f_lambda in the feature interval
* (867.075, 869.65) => 0.07 mag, 12.2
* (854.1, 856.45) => 0.16 mag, 11.6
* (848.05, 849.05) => 0.00 mag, 13.7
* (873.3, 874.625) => 0.03 mag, 12.5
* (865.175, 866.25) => -0.05 mag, 13.6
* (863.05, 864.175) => -0.06 mag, 13.9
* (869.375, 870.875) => 0.04 mag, 12.5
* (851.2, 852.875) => 0.02 mag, 13.3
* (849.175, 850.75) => 0.04 mag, 13.2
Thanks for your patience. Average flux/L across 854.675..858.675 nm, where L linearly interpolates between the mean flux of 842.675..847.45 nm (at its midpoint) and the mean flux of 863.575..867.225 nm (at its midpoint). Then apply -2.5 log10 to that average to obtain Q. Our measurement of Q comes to 0.08 mag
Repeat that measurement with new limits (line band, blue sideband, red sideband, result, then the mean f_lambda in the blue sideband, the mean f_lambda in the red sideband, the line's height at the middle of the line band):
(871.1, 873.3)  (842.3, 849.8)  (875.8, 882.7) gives -0.04 mag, 13.8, 12.6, 12.8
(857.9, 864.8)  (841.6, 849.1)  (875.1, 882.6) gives -0.02 mag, 13.8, 12.6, 13.2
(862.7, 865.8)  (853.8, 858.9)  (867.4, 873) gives -0.06 mag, 12.6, 12.8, 12.7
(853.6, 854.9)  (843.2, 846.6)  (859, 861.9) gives 0.10 mag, 13.6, 13.4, 13.4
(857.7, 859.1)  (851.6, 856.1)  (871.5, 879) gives -0.09 mag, 12.4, 13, 12.5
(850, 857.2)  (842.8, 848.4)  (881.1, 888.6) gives 0.07 mag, 13.7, 12.2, 13.4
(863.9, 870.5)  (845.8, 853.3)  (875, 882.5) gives 0.02 mag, 13.3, 12.6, 12.9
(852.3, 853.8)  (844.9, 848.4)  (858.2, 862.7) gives 0.01 mag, 13.4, 13.4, 13.4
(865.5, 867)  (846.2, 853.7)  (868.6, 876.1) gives -0.01 mag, 13.2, 12.8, 12.9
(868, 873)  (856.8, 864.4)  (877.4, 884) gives 0.03 mag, 13.5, 12.8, 13.1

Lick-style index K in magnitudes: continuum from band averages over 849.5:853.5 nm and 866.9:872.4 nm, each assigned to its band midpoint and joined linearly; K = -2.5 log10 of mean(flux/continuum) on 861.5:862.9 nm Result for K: -0.08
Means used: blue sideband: 12.9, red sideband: 12.5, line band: 13.6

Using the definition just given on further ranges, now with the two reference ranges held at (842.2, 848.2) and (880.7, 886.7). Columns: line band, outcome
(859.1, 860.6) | 0.01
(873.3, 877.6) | 0.02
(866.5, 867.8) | 0.15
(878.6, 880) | -0.01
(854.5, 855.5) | 0.31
